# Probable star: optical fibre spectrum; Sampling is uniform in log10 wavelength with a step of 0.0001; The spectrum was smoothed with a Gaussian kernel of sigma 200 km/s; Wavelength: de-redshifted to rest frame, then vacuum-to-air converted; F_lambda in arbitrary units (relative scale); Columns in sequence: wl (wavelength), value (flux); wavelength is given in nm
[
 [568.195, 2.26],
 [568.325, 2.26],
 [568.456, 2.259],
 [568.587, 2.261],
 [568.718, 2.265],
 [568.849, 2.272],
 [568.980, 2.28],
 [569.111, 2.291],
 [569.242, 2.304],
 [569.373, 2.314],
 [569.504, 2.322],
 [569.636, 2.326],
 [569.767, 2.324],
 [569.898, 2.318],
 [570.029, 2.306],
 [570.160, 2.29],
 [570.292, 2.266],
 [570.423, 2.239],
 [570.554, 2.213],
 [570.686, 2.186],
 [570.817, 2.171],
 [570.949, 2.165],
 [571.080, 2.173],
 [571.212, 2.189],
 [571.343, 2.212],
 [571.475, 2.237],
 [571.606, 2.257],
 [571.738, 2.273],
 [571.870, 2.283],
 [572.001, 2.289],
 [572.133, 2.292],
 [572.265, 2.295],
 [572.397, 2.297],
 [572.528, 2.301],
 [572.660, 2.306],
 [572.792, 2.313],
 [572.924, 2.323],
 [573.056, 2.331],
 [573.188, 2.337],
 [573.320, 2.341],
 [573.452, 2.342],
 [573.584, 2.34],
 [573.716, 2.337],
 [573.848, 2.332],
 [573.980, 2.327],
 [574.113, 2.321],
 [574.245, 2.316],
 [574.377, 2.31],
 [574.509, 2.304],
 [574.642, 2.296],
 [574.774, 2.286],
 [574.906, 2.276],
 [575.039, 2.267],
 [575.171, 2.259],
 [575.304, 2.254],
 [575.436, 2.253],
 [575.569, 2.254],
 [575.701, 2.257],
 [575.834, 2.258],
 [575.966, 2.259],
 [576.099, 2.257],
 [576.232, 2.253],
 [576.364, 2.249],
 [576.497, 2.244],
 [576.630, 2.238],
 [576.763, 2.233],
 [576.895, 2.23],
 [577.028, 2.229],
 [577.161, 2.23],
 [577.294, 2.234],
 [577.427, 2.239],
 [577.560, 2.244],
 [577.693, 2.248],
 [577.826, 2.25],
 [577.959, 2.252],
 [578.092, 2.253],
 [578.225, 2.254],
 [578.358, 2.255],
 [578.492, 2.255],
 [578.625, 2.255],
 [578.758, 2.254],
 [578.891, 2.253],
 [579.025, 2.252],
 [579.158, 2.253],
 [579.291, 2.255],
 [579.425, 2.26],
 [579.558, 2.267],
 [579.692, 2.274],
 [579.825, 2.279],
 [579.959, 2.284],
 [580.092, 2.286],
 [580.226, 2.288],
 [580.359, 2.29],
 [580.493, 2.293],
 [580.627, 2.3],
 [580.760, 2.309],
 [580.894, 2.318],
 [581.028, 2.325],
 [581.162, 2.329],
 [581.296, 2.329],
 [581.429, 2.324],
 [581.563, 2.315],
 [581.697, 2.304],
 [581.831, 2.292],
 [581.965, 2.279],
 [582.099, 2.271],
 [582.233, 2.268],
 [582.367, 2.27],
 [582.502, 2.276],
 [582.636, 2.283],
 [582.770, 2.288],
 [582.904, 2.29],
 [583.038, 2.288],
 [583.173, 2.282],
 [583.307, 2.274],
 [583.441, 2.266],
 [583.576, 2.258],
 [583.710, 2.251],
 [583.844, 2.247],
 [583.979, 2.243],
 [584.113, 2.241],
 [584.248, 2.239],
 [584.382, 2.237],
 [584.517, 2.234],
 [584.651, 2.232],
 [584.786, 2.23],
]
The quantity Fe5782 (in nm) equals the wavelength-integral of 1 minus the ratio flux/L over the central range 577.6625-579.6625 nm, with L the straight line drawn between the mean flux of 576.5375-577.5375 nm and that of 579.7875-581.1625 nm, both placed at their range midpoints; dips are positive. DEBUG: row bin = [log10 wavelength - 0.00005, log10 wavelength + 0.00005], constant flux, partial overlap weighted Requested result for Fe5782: 0.01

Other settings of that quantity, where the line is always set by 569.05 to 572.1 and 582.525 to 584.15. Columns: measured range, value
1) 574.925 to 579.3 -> 0.03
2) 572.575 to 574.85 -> -0.06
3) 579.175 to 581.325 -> -0.02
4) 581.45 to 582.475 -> -0.01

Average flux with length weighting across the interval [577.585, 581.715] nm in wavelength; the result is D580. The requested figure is 2.28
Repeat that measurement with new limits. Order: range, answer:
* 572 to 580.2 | 2.28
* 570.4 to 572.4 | 2.23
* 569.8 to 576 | 2.28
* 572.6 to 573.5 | 2.33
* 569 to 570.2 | 2.31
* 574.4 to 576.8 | 2.26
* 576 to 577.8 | 2.24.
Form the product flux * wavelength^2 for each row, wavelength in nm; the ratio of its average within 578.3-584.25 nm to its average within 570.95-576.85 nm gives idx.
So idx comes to 1.03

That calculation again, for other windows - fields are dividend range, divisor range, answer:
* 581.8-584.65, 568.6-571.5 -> 1.05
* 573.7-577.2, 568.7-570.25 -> 1.01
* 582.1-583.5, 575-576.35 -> 1.03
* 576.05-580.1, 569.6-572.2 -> 1.03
